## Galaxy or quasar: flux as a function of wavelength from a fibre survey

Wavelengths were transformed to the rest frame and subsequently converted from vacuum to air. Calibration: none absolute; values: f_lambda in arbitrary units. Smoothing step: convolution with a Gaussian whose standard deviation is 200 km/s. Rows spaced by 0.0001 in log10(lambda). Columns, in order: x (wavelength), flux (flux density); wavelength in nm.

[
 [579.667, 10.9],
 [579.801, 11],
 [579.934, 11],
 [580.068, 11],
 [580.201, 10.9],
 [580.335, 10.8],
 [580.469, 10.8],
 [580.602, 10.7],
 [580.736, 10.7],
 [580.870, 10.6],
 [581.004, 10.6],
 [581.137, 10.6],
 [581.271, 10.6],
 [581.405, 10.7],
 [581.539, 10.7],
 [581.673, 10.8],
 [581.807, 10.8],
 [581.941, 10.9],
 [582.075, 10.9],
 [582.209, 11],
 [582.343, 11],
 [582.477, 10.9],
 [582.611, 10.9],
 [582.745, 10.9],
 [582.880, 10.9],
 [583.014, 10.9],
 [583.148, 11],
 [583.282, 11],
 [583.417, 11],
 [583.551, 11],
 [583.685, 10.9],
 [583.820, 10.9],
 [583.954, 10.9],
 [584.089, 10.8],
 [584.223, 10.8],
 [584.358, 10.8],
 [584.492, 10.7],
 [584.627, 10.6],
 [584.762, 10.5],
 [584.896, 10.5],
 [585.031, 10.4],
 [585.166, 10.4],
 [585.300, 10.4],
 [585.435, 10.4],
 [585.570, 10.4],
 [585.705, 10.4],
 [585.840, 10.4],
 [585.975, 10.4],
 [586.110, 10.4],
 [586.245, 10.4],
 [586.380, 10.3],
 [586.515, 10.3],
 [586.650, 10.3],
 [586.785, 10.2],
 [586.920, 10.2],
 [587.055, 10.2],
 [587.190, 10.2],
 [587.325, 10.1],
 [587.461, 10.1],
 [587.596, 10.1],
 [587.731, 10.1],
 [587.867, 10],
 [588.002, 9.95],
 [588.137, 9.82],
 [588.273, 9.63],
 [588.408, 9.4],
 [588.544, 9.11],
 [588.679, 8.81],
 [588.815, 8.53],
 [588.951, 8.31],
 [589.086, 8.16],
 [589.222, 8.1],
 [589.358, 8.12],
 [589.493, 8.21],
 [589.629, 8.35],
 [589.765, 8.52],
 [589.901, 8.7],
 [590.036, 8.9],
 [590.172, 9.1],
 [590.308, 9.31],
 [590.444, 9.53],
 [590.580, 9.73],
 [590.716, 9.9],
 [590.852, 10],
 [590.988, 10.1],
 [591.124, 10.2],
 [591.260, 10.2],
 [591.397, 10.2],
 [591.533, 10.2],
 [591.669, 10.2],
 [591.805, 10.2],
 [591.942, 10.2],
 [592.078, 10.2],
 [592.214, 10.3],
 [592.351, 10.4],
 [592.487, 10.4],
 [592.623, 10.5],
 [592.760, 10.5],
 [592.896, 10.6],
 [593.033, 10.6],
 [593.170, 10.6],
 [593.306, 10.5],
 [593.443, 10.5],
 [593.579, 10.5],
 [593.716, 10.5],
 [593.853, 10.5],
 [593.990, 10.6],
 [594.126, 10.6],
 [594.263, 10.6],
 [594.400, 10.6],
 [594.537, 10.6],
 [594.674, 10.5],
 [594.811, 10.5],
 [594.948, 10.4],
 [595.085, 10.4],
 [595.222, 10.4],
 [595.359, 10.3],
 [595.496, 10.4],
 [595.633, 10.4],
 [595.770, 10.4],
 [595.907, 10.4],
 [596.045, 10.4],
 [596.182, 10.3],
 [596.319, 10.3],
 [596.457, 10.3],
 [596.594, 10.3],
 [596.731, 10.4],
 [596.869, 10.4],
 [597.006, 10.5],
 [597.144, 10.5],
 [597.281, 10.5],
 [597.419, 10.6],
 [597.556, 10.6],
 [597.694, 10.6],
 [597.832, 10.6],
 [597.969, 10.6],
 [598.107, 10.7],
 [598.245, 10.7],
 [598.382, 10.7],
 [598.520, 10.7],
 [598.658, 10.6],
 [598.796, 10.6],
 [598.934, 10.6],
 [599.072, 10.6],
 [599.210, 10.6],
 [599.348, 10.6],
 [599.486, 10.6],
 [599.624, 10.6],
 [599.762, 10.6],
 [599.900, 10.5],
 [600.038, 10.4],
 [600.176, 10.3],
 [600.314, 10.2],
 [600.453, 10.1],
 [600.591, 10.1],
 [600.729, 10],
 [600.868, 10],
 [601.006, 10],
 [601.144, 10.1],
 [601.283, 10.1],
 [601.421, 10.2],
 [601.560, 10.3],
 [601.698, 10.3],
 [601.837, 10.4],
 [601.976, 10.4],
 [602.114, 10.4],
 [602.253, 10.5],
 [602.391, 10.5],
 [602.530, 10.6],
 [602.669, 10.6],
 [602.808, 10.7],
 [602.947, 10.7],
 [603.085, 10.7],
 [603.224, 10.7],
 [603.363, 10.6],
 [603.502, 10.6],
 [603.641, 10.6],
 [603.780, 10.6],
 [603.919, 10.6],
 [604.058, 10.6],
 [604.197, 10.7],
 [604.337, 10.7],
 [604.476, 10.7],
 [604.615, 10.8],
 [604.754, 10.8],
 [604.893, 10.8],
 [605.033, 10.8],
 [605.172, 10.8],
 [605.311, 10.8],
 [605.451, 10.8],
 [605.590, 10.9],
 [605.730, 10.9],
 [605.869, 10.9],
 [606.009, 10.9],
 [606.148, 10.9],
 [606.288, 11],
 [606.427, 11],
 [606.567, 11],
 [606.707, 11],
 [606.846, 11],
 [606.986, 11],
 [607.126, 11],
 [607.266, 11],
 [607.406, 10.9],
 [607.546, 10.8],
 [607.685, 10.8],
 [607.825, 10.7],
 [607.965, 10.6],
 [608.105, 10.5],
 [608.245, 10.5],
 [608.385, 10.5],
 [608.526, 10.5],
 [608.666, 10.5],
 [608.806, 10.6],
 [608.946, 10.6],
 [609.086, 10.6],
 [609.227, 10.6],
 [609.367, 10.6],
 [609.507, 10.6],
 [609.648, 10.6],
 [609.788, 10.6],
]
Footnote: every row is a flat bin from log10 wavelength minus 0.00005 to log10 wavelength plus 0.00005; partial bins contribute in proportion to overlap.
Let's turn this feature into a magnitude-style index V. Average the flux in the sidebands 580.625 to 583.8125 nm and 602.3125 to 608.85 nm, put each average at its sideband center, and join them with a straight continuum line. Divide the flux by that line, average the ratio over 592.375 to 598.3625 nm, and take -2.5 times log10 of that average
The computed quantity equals 0.03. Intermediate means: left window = 10.8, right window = 10.7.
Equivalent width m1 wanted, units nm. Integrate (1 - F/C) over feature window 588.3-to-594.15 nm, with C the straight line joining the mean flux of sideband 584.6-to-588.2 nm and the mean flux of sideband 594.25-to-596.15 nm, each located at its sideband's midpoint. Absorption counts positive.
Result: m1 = 0.37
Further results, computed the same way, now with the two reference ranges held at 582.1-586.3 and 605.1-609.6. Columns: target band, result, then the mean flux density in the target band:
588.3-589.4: 0.22 nm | 8.61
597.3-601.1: 0.10 nm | 10.5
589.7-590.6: 0.14 nm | 9.09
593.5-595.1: 0.03 nm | 10.5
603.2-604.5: 0.02 nm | 10.6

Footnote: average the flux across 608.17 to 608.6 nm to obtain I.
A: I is 10.5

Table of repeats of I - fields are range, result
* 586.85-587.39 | 10.2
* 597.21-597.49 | 10.6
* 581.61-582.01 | 10.8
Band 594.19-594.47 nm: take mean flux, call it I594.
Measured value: 10.6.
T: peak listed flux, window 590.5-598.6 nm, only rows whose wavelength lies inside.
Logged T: 10.7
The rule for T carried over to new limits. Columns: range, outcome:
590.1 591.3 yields 10.2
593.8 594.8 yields 10.6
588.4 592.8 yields 10.5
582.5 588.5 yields 11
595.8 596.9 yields 10.4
